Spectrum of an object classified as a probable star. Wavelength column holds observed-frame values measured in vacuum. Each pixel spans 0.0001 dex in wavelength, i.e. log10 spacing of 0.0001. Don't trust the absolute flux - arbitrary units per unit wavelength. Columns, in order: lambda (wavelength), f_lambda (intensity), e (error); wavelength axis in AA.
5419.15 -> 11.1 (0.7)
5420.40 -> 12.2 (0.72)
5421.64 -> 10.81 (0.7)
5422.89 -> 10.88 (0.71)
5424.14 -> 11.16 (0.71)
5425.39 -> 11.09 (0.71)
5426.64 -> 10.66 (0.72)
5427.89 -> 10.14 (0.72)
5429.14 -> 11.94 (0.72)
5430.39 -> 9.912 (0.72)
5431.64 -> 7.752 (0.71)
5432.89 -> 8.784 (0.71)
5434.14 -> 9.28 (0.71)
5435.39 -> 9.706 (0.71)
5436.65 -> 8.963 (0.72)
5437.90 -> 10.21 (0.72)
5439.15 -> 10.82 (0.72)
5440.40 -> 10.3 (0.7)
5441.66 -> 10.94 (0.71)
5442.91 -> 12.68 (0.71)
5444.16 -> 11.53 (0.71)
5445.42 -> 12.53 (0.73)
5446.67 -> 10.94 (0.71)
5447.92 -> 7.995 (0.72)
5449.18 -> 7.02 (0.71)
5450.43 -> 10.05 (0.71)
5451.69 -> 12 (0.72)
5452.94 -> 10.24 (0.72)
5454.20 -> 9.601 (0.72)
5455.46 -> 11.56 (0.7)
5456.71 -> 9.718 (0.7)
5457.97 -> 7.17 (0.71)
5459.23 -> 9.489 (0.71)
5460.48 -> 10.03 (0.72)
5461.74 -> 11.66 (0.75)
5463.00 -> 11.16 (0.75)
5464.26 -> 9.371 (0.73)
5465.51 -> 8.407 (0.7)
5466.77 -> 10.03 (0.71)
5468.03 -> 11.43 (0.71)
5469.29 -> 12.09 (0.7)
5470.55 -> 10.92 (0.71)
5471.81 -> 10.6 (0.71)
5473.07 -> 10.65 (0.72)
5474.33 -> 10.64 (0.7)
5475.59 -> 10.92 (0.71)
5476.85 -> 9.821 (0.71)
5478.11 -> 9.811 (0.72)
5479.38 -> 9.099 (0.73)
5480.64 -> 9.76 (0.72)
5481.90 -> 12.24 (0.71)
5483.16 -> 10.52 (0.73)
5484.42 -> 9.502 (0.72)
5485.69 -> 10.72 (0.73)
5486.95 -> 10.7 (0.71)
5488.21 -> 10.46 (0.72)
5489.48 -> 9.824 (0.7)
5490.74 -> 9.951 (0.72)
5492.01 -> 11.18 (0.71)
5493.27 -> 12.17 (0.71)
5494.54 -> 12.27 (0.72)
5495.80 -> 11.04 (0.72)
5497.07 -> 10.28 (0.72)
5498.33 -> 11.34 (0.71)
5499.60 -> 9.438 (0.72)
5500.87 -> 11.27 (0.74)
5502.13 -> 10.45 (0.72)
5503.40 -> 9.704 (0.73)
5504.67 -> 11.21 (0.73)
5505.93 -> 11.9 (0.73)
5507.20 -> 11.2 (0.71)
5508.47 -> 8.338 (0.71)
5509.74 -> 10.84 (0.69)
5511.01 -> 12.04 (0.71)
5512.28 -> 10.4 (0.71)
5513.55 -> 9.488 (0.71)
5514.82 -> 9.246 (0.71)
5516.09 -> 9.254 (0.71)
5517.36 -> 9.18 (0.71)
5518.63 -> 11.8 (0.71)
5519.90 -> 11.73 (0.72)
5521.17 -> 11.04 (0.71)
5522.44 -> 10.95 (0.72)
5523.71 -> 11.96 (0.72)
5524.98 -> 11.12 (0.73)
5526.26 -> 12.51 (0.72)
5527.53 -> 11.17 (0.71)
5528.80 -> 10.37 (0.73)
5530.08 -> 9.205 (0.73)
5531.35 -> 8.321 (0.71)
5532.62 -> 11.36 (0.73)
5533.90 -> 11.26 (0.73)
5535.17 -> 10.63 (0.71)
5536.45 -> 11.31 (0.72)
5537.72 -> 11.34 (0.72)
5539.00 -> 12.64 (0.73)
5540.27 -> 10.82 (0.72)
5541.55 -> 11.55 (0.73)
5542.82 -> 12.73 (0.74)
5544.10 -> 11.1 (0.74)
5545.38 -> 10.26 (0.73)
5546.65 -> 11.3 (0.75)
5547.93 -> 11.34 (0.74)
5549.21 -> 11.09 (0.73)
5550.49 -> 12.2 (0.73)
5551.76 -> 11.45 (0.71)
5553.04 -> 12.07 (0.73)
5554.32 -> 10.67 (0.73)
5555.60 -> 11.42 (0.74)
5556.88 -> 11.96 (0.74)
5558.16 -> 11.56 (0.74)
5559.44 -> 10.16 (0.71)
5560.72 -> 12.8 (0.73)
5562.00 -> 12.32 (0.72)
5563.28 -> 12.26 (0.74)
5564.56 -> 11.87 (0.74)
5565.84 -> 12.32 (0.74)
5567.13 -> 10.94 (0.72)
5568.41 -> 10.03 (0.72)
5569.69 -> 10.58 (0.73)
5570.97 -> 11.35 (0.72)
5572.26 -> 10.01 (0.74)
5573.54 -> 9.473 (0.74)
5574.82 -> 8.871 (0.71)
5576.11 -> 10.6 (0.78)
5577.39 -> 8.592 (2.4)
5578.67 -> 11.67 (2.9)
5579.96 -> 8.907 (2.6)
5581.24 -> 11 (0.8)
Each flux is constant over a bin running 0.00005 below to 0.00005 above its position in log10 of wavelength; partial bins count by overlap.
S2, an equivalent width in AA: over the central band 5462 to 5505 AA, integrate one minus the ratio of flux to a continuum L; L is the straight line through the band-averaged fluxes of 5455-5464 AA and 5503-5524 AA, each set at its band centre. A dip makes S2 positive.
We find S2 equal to -1.1 AA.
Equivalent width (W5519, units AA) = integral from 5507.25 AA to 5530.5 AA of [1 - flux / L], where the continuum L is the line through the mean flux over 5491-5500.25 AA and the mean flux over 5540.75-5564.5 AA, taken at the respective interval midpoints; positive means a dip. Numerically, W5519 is 1.3 AA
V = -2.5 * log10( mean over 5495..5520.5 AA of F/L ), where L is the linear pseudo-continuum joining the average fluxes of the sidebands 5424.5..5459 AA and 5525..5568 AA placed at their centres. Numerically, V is 0.04 mag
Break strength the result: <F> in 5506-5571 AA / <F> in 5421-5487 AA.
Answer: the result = 1.08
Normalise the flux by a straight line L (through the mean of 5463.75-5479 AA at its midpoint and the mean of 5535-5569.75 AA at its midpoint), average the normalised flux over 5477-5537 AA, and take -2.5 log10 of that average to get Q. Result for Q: 0.02 mag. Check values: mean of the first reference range 10.4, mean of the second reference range 11.5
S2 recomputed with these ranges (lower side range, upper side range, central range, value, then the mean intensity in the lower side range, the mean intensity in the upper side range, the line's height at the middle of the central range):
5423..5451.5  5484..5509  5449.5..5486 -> 0.60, 10.2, 10.7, 10.5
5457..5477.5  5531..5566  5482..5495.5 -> -0.28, 10.3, 11.4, 10.6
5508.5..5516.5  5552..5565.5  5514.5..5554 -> -0.73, 10.1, 11.7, 10.9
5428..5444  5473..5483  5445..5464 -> 0.38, 10.2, 10.4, 10.2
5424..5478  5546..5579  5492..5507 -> -0.55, 10.3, 11.1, 10.6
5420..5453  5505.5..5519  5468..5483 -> -0.44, 10.4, 10.3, 10.3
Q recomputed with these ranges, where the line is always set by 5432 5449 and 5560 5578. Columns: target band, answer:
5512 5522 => 0.034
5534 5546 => -0.064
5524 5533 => 0.005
